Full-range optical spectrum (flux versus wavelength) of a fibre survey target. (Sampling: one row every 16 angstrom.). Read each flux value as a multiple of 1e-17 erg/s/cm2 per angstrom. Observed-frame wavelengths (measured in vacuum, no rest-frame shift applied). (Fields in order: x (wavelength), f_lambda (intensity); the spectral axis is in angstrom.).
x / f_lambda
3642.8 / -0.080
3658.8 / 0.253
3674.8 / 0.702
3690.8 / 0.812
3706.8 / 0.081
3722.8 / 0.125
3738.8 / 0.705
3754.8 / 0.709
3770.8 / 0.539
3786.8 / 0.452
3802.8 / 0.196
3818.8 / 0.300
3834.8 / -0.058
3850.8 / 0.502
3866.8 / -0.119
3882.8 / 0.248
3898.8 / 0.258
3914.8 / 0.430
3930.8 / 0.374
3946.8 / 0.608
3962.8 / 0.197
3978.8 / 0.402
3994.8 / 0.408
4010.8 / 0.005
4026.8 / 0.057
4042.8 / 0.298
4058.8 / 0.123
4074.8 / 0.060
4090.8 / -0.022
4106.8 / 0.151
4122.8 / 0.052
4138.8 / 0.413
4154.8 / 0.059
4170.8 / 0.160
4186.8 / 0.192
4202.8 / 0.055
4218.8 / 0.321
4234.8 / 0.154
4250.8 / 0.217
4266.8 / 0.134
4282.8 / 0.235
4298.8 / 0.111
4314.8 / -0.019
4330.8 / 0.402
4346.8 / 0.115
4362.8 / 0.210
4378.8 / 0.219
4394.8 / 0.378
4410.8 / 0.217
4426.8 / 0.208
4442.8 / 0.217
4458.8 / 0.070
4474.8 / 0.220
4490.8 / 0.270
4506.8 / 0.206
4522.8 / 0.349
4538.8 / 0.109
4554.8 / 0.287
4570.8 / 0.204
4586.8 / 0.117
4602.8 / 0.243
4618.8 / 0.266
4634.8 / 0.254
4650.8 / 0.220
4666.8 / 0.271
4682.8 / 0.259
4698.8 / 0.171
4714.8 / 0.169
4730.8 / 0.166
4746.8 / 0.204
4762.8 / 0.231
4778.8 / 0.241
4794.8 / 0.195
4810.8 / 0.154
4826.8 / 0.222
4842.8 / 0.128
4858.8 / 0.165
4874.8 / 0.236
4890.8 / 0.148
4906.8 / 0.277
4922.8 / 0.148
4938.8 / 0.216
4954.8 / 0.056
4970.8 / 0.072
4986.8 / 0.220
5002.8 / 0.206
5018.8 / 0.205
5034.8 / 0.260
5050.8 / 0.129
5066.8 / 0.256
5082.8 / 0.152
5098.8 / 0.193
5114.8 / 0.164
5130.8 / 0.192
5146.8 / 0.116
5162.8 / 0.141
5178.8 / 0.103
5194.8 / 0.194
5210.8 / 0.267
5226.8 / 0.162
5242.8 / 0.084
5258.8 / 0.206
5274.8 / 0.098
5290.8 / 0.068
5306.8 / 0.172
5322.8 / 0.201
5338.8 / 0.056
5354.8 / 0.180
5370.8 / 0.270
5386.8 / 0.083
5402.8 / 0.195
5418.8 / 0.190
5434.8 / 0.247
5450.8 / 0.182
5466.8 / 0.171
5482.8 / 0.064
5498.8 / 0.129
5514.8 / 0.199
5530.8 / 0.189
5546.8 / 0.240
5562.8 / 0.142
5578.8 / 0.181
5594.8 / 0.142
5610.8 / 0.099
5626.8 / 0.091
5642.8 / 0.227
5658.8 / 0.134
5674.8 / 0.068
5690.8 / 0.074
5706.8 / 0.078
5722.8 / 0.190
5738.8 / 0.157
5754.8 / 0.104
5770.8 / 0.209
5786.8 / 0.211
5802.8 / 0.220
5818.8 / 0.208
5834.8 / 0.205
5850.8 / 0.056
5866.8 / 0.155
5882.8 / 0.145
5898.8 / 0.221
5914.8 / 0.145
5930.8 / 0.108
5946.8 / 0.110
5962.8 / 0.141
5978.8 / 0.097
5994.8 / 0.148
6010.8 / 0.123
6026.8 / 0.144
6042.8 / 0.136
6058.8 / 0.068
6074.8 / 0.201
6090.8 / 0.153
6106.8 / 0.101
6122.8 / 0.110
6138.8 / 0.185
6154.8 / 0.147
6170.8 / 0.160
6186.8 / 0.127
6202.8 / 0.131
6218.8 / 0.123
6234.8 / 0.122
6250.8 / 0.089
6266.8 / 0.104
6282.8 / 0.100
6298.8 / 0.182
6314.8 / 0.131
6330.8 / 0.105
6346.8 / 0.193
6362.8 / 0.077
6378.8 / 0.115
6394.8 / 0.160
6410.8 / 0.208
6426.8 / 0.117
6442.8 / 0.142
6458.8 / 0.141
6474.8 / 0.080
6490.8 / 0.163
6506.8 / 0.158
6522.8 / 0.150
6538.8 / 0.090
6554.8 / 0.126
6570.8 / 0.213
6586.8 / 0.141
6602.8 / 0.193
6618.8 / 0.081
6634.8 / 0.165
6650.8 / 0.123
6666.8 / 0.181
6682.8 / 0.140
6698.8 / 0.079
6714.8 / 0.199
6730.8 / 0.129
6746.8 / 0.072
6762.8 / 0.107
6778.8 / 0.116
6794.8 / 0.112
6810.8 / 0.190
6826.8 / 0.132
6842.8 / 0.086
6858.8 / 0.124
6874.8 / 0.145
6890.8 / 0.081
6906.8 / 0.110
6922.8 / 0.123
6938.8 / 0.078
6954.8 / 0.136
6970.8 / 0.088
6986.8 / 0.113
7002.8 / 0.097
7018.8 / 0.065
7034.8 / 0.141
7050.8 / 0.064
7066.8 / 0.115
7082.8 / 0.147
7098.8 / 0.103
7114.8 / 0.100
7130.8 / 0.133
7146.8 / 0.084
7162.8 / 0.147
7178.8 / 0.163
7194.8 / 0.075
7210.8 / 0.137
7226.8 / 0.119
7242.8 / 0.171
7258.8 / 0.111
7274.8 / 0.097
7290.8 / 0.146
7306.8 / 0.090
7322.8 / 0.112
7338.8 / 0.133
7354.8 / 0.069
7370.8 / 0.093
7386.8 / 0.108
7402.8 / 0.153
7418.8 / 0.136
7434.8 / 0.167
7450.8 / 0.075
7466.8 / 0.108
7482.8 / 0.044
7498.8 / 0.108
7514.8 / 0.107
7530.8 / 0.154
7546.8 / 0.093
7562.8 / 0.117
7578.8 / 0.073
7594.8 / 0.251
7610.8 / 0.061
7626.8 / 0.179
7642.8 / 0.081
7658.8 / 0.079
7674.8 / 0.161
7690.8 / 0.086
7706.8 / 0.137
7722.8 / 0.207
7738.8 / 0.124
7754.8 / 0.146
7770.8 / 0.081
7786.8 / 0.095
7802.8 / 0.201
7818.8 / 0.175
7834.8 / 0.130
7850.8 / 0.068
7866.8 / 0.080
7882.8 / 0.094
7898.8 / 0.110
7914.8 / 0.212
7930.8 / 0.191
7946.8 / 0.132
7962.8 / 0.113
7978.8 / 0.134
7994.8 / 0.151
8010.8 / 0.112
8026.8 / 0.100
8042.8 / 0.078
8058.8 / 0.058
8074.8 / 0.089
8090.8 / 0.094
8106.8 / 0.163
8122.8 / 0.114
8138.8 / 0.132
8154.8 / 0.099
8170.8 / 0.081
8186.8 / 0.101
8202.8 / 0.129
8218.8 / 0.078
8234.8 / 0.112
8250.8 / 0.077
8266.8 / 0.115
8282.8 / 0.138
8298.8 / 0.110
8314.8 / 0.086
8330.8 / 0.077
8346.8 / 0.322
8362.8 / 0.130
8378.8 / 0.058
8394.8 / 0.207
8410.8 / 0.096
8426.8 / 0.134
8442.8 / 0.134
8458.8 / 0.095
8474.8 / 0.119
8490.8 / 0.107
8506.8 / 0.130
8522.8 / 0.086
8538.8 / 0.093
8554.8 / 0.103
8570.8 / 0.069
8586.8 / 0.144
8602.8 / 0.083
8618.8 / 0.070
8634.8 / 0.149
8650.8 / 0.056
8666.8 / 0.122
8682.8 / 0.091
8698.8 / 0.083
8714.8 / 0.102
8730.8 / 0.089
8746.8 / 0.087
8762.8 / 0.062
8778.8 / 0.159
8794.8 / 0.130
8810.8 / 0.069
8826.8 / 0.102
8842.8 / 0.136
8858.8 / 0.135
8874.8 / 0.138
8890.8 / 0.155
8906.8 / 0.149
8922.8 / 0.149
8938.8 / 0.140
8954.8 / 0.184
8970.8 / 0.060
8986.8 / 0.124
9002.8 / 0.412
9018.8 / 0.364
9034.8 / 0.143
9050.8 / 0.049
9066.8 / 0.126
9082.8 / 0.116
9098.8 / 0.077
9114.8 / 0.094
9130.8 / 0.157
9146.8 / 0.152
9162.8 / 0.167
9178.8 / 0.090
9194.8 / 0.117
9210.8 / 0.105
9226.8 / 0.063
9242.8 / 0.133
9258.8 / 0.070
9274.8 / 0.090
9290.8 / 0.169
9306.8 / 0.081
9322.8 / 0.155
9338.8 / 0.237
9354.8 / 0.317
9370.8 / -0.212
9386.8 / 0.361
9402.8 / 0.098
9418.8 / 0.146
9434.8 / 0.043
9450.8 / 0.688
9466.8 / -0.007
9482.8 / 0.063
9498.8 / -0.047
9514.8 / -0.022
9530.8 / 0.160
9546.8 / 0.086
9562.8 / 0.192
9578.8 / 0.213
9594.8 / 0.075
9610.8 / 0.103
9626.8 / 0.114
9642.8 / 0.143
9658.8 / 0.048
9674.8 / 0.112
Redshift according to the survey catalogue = 1.42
